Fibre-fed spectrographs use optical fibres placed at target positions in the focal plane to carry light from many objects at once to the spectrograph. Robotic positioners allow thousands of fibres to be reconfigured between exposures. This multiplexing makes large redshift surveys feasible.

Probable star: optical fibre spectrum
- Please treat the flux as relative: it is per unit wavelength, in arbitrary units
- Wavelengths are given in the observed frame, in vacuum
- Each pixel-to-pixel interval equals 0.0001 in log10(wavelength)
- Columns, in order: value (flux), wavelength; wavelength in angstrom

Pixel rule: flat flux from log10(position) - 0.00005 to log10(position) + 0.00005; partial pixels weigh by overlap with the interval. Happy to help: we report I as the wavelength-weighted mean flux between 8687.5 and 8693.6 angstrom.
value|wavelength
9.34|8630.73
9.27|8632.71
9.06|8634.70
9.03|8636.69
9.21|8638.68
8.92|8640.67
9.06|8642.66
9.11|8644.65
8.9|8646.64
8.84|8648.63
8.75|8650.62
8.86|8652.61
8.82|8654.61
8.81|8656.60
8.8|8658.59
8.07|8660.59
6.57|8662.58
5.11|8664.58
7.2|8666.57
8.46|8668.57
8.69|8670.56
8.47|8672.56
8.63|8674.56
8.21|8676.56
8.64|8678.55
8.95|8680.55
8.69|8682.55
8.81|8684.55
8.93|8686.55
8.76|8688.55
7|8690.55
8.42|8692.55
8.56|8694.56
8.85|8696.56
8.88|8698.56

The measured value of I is 8.06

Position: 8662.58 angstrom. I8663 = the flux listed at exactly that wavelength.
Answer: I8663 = 6.57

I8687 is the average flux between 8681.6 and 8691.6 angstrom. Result 8.44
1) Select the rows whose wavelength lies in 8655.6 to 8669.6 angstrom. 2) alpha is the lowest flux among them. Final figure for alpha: 5.11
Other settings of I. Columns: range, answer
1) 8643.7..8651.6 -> 8.9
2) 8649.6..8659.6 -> 8.8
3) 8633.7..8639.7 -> 9.09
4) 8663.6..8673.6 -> 7.6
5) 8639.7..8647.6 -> 9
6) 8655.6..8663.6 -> 8.06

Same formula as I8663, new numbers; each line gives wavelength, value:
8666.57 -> 7.2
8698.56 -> 8.88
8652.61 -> 8.86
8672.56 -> 8.47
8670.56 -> 8.69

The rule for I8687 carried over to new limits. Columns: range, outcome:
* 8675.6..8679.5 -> 8.44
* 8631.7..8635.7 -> 9.17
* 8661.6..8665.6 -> 5.85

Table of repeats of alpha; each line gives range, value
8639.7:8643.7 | 8.92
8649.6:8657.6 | 8.75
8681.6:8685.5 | 8.69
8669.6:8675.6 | 8.47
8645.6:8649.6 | 8.84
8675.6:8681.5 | 8.21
